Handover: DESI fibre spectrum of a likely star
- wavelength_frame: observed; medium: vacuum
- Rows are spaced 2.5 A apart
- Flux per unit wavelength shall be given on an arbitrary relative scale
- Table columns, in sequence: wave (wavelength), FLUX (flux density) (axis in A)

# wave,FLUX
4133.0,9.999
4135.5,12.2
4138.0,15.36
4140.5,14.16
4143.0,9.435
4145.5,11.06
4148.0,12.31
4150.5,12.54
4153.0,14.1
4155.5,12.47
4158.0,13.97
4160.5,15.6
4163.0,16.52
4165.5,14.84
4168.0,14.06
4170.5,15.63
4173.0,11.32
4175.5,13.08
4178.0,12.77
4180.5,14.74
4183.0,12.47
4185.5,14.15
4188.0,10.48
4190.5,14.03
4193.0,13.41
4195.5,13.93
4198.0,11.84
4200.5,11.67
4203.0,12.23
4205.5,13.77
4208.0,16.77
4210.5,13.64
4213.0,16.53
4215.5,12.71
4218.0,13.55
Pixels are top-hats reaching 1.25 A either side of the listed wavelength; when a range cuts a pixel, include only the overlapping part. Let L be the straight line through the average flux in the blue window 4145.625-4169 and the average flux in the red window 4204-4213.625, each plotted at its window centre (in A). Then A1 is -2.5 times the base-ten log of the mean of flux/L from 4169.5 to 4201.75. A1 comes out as 0.12 mag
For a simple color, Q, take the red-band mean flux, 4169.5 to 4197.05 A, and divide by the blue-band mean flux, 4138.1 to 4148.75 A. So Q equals 1.09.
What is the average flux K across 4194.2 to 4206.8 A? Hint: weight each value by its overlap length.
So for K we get 12.7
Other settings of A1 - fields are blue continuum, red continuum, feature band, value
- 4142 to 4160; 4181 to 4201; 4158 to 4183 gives -0.12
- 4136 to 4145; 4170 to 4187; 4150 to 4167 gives -0.11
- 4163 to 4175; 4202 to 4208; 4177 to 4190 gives 0.08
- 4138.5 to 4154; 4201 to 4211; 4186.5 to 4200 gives 0.08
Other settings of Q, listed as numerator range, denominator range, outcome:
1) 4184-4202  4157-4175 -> 0.88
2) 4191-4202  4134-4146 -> 1.03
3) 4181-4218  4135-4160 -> 1.04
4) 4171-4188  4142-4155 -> 1.09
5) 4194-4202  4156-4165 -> 0.83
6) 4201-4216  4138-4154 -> 1.14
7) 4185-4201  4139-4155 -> 1.04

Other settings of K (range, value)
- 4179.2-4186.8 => 13.8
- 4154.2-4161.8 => 14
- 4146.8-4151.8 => 12.4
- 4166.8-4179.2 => 13.4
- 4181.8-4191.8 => 12.8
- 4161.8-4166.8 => 15.7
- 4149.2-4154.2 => 13.3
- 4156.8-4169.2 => 15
